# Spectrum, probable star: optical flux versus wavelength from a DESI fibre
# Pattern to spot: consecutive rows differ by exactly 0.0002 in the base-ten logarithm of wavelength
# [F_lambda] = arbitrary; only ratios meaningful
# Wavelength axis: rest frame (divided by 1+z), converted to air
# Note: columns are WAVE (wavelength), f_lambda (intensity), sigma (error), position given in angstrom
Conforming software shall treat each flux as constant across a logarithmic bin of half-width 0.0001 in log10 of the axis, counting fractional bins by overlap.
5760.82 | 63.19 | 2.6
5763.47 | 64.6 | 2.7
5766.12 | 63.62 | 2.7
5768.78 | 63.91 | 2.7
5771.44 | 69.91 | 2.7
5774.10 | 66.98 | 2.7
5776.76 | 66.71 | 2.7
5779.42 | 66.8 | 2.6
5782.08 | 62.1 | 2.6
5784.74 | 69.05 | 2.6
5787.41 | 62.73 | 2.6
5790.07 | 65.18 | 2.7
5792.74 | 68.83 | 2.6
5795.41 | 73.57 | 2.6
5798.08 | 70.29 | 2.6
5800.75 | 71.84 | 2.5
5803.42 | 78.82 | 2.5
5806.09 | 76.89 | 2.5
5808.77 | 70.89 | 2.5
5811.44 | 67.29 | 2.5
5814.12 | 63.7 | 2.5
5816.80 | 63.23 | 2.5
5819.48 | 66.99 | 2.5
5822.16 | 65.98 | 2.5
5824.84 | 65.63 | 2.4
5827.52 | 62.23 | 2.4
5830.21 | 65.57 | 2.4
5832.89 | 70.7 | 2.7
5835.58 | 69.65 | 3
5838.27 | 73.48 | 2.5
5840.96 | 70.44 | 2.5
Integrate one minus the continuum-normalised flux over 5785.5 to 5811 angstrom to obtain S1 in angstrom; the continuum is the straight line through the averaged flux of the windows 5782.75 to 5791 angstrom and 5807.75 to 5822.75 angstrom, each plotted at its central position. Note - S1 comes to -2.0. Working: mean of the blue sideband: 65.4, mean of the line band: 70.8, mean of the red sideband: 66.3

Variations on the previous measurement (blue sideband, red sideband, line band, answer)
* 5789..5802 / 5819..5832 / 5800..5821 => -0.7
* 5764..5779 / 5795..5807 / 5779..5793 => 0.9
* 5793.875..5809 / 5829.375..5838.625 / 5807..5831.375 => 1.9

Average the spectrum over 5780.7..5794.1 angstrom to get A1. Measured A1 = 65.6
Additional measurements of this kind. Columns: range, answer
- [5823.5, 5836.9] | 66.8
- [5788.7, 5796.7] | 69.1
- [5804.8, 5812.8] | 71.6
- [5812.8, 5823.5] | 65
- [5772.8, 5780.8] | 66.8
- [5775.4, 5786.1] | 66.2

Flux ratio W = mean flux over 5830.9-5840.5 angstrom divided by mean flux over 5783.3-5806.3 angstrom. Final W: 1.00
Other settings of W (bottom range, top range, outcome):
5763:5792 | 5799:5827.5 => 1.05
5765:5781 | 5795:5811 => 1.11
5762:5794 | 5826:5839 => 1.03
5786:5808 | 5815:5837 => 0.93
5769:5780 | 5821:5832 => 0.97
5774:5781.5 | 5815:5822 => 0.98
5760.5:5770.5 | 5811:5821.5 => 1.02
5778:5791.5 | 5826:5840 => 1.05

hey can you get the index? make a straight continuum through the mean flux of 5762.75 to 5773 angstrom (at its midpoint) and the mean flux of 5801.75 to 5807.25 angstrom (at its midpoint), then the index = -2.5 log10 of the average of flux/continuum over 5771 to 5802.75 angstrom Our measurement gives 0.058 mag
